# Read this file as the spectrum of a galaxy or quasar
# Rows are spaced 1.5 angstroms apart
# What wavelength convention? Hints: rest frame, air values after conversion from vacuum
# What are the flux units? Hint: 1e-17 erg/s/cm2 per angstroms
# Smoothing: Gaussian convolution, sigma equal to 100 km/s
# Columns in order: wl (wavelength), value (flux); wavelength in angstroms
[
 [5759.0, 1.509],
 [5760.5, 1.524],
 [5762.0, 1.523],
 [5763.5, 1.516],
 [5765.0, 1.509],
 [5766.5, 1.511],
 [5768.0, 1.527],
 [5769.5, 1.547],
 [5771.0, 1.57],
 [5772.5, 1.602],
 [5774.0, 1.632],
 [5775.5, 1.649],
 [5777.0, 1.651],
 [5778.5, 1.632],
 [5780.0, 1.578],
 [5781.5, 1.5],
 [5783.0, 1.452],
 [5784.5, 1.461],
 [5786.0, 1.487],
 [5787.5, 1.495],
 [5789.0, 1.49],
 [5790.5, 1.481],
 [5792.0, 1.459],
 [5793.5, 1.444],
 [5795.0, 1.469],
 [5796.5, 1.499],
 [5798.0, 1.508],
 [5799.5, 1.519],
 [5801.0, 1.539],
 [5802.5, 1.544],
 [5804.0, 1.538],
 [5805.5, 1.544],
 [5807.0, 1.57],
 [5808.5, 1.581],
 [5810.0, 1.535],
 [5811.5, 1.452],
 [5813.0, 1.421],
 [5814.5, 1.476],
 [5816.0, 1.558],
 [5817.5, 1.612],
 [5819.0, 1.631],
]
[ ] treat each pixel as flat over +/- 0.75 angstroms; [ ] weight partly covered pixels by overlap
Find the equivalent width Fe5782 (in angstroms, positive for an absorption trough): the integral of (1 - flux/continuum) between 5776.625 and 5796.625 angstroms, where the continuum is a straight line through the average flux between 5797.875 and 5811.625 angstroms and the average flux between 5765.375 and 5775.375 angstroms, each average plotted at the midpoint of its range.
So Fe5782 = 0.6 angstroms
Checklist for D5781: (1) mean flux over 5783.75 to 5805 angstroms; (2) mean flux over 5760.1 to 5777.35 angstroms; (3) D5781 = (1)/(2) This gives 0.96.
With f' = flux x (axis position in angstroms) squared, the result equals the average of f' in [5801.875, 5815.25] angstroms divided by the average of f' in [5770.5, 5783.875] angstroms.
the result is 0.97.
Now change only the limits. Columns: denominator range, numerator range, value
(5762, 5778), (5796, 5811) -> 0.99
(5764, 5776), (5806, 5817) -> 0.98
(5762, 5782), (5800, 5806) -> 0.99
